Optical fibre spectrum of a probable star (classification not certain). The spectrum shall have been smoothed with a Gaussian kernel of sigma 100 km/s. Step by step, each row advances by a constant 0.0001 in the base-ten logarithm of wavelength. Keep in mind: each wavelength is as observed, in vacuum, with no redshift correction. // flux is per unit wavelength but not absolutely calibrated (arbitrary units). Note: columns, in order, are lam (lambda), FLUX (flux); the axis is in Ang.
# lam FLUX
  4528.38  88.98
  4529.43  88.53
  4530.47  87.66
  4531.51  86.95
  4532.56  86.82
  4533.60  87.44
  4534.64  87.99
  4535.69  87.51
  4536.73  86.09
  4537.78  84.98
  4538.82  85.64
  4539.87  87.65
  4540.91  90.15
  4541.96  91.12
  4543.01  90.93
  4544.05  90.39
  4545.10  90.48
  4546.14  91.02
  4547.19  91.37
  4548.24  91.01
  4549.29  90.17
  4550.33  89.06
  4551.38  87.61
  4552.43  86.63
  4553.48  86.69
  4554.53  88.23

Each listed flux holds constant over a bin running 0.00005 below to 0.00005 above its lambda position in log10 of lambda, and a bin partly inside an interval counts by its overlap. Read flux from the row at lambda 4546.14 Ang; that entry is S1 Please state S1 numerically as 91.02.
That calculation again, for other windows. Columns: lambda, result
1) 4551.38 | 87.61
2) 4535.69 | 87.51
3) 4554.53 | 88.23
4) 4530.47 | 87.66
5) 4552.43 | 86.63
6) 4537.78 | 84.98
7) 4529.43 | 88.53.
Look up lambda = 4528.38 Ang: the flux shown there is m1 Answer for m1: 88.98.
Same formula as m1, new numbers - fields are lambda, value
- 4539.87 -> 87.65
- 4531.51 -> 86.95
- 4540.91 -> 90.15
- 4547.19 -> 91.37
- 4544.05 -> 90.39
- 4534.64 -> 87.99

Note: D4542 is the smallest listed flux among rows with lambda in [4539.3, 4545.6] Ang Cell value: 87.65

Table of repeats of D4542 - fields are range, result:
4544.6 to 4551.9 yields 87.61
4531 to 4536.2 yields 86.82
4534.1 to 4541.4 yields 84.98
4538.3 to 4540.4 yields 85.64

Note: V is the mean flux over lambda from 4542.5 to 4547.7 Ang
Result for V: 90.9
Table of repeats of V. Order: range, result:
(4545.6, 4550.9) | 90.6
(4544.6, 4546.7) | 90.9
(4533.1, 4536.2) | 87.6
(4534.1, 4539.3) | 86.5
